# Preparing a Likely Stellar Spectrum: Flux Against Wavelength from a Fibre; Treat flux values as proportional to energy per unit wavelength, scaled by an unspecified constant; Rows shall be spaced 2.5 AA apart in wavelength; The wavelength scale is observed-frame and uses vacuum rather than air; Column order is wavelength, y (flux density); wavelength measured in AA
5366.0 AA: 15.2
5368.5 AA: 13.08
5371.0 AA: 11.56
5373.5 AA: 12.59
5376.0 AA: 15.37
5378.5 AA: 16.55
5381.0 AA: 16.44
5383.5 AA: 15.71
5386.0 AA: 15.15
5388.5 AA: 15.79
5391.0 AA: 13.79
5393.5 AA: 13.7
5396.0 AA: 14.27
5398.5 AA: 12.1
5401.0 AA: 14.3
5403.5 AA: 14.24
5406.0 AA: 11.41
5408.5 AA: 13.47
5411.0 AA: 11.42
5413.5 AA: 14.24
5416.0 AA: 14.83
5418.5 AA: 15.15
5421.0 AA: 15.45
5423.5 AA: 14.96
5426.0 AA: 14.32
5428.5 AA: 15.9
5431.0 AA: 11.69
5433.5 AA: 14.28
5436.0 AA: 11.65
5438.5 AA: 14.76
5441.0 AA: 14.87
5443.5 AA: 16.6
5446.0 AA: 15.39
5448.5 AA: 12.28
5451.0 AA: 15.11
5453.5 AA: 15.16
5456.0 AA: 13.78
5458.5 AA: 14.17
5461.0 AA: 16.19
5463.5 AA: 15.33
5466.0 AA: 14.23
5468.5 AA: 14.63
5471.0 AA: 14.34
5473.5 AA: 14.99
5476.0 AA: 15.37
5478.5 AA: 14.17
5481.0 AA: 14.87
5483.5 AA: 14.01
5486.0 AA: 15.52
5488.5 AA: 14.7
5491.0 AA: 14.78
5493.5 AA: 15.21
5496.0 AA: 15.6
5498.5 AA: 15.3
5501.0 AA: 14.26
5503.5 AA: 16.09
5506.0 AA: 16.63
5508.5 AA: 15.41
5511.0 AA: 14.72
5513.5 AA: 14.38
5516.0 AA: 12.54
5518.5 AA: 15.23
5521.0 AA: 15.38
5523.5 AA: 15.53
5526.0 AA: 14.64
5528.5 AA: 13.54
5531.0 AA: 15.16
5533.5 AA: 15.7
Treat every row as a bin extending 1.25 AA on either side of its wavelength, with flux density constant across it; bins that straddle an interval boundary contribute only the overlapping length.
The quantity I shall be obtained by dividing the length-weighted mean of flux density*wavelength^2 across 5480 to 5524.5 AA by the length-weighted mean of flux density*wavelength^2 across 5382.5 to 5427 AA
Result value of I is 1.10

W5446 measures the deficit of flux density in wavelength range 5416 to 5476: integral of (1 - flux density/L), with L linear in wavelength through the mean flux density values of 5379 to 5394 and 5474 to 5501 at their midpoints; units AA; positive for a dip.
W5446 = 1.8 AA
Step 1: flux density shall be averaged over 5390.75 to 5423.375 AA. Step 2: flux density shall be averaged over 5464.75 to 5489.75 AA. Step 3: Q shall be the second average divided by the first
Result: 1.07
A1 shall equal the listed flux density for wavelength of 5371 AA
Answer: 11.56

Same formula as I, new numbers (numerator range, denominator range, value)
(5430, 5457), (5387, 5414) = 1.07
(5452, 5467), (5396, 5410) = 1.15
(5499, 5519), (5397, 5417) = 1.17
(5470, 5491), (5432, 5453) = 1.04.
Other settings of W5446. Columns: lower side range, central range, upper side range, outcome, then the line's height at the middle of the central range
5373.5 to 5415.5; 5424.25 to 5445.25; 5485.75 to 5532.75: 0.26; 14.5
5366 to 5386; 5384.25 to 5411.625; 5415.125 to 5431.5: 1.78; 14.6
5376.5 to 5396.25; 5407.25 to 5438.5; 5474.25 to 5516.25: 2.40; 15.1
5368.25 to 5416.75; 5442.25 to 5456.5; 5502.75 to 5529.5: -0.34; 14.4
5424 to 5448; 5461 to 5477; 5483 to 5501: -0.20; 14.7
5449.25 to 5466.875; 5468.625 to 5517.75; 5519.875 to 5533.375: -0.10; 14.9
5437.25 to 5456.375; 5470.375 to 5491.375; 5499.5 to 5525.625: 0.20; 14.9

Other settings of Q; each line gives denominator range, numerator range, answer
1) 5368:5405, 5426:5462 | 1.01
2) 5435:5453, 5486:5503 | 1.04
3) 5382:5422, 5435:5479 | 1.04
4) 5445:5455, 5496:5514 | 1.06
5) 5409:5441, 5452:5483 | 1.05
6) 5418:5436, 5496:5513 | 1.07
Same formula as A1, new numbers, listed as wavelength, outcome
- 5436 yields 11.65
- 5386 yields 15.15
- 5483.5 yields 14.01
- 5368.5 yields 13.08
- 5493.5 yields 15.21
